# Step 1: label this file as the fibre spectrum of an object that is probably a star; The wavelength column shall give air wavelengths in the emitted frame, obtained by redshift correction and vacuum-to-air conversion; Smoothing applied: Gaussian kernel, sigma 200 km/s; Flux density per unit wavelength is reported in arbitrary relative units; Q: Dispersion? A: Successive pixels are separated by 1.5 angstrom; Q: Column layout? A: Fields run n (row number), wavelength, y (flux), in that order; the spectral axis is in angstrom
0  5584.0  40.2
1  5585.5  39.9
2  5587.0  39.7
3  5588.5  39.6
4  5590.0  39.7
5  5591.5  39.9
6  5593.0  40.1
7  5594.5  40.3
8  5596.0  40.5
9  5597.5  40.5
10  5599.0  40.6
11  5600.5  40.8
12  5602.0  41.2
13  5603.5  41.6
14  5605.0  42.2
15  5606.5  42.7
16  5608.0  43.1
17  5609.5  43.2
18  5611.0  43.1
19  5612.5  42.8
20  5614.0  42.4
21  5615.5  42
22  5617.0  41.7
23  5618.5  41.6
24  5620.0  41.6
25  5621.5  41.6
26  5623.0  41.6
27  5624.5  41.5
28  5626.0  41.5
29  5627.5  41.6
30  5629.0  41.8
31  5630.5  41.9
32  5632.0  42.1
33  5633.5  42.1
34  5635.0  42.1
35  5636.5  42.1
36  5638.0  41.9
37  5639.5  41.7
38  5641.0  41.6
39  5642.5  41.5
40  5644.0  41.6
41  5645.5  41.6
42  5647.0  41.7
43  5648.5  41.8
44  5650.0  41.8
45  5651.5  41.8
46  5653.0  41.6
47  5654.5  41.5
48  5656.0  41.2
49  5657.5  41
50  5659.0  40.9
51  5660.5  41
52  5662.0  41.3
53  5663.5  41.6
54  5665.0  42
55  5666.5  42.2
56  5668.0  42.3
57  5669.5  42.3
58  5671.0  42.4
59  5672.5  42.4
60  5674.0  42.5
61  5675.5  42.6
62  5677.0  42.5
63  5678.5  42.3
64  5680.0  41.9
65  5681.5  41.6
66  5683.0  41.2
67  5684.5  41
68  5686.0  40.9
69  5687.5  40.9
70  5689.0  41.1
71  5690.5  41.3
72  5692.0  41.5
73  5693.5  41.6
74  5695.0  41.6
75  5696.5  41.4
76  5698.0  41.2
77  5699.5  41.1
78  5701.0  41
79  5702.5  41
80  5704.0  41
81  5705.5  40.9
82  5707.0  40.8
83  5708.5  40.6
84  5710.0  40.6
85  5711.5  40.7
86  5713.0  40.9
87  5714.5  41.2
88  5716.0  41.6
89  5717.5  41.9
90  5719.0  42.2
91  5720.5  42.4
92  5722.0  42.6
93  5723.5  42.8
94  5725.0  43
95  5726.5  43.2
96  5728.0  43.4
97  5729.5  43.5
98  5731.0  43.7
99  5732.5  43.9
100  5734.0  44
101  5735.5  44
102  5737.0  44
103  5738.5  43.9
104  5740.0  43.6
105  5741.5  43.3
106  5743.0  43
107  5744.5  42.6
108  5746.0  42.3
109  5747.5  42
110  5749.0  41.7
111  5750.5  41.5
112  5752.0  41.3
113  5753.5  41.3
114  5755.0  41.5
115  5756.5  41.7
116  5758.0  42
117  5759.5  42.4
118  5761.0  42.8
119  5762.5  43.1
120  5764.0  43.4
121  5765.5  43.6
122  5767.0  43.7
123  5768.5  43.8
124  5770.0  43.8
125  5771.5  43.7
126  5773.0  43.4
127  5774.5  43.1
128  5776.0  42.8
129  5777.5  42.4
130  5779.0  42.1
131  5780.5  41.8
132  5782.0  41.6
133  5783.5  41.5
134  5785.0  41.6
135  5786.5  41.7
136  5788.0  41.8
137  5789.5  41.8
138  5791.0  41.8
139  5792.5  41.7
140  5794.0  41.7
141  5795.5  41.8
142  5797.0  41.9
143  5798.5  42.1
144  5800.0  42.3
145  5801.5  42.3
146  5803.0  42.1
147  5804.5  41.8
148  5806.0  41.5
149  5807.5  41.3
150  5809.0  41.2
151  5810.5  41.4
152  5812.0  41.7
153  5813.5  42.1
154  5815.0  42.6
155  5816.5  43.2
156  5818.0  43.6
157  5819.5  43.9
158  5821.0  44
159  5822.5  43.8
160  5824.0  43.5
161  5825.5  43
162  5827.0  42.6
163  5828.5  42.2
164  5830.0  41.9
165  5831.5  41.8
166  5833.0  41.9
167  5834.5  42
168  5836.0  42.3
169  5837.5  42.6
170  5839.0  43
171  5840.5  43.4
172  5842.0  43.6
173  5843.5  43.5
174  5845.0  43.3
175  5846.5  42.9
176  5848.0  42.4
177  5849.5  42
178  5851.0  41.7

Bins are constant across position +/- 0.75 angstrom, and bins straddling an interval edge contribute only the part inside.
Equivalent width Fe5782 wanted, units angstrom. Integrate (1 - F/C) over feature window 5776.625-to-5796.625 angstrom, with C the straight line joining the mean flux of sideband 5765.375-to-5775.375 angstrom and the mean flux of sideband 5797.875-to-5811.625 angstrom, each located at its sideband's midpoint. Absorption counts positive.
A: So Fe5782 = 0.4 angstrom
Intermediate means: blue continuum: 43.6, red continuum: 41.8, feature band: 41.8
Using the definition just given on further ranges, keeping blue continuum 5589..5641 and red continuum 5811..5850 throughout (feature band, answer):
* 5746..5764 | 0.2 angstrom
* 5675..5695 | 0.2 angstrom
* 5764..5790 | -0.1 angstrom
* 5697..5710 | 0.4 angstrom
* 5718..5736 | -0.4 angstrom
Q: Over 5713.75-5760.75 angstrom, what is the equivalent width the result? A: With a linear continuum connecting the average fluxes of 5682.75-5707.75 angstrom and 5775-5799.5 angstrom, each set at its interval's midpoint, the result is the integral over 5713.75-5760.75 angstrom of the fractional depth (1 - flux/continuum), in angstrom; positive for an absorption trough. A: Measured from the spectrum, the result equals -1.3 angstrom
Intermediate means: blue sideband 41.1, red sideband 41.9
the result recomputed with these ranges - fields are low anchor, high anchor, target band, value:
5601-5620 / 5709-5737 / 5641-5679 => 0.5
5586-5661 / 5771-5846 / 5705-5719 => 0.3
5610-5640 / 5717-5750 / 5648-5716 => 1.7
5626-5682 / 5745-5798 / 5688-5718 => 0.6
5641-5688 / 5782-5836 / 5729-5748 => -0.6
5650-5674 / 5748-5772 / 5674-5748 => 0.1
